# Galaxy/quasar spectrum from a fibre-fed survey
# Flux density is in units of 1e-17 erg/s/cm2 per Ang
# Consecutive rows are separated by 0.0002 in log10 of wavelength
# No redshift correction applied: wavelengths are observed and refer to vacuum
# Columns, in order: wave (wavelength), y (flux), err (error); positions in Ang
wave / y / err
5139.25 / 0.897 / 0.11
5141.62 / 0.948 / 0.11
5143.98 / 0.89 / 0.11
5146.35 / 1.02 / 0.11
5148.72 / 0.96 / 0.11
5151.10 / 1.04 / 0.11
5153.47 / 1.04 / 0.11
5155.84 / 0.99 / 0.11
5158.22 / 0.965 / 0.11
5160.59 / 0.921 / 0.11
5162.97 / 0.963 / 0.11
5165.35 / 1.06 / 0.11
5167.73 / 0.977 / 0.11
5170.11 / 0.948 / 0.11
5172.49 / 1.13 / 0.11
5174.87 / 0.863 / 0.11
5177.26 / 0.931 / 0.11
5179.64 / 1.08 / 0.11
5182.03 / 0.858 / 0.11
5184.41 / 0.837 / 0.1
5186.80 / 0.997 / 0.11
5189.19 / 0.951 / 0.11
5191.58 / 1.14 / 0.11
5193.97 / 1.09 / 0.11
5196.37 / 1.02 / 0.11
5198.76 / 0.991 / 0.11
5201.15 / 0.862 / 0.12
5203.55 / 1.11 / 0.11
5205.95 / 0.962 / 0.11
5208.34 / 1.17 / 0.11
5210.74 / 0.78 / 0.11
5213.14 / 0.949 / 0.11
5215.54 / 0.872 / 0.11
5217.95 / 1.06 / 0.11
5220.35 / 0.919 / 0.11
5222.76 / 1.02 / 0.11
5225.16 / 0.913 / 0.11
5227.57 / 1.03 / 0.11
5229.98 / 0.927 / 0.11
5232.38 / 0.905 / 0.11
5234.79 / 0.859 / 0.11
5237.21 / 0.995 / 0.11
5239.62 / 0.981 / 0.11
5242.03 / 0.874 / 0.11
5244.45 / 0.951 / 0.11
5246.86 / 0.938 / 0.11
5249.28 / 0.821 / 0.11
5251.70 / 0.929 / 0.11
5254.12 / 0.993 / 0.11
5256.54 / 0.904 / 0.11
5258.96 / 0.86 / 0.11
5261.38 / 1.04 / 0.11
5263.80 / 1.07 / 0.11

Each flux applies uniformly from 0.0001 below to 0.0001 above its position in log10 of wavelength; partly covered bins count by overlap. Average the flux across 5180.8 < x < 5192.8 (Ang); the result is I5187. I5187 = 0.957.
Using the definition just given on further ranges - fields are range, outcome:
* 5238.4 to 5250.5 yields 0.913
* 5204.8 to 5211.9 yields 0.973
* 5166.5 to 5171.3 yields 0.963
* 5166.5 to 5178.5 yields 0.971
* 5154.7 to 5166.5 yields 0.979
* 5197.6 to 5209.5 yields 1.02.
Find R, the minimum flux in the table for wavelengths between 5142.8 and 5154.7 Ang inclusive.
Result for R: 0.89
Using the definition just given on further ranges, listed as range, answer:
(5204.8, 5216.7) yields 0.78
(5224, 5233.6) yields 0.905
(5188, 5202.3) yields 0.862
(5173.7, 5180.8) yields 0.863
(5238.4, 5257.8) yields 0.821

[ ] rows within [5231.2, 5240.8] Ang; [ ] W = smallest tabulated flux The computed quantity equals 0.859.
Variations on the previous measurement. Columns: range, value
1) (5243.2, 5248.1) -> 0.938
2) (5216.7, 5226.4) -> 0.913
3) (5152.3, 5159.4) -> 0.965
